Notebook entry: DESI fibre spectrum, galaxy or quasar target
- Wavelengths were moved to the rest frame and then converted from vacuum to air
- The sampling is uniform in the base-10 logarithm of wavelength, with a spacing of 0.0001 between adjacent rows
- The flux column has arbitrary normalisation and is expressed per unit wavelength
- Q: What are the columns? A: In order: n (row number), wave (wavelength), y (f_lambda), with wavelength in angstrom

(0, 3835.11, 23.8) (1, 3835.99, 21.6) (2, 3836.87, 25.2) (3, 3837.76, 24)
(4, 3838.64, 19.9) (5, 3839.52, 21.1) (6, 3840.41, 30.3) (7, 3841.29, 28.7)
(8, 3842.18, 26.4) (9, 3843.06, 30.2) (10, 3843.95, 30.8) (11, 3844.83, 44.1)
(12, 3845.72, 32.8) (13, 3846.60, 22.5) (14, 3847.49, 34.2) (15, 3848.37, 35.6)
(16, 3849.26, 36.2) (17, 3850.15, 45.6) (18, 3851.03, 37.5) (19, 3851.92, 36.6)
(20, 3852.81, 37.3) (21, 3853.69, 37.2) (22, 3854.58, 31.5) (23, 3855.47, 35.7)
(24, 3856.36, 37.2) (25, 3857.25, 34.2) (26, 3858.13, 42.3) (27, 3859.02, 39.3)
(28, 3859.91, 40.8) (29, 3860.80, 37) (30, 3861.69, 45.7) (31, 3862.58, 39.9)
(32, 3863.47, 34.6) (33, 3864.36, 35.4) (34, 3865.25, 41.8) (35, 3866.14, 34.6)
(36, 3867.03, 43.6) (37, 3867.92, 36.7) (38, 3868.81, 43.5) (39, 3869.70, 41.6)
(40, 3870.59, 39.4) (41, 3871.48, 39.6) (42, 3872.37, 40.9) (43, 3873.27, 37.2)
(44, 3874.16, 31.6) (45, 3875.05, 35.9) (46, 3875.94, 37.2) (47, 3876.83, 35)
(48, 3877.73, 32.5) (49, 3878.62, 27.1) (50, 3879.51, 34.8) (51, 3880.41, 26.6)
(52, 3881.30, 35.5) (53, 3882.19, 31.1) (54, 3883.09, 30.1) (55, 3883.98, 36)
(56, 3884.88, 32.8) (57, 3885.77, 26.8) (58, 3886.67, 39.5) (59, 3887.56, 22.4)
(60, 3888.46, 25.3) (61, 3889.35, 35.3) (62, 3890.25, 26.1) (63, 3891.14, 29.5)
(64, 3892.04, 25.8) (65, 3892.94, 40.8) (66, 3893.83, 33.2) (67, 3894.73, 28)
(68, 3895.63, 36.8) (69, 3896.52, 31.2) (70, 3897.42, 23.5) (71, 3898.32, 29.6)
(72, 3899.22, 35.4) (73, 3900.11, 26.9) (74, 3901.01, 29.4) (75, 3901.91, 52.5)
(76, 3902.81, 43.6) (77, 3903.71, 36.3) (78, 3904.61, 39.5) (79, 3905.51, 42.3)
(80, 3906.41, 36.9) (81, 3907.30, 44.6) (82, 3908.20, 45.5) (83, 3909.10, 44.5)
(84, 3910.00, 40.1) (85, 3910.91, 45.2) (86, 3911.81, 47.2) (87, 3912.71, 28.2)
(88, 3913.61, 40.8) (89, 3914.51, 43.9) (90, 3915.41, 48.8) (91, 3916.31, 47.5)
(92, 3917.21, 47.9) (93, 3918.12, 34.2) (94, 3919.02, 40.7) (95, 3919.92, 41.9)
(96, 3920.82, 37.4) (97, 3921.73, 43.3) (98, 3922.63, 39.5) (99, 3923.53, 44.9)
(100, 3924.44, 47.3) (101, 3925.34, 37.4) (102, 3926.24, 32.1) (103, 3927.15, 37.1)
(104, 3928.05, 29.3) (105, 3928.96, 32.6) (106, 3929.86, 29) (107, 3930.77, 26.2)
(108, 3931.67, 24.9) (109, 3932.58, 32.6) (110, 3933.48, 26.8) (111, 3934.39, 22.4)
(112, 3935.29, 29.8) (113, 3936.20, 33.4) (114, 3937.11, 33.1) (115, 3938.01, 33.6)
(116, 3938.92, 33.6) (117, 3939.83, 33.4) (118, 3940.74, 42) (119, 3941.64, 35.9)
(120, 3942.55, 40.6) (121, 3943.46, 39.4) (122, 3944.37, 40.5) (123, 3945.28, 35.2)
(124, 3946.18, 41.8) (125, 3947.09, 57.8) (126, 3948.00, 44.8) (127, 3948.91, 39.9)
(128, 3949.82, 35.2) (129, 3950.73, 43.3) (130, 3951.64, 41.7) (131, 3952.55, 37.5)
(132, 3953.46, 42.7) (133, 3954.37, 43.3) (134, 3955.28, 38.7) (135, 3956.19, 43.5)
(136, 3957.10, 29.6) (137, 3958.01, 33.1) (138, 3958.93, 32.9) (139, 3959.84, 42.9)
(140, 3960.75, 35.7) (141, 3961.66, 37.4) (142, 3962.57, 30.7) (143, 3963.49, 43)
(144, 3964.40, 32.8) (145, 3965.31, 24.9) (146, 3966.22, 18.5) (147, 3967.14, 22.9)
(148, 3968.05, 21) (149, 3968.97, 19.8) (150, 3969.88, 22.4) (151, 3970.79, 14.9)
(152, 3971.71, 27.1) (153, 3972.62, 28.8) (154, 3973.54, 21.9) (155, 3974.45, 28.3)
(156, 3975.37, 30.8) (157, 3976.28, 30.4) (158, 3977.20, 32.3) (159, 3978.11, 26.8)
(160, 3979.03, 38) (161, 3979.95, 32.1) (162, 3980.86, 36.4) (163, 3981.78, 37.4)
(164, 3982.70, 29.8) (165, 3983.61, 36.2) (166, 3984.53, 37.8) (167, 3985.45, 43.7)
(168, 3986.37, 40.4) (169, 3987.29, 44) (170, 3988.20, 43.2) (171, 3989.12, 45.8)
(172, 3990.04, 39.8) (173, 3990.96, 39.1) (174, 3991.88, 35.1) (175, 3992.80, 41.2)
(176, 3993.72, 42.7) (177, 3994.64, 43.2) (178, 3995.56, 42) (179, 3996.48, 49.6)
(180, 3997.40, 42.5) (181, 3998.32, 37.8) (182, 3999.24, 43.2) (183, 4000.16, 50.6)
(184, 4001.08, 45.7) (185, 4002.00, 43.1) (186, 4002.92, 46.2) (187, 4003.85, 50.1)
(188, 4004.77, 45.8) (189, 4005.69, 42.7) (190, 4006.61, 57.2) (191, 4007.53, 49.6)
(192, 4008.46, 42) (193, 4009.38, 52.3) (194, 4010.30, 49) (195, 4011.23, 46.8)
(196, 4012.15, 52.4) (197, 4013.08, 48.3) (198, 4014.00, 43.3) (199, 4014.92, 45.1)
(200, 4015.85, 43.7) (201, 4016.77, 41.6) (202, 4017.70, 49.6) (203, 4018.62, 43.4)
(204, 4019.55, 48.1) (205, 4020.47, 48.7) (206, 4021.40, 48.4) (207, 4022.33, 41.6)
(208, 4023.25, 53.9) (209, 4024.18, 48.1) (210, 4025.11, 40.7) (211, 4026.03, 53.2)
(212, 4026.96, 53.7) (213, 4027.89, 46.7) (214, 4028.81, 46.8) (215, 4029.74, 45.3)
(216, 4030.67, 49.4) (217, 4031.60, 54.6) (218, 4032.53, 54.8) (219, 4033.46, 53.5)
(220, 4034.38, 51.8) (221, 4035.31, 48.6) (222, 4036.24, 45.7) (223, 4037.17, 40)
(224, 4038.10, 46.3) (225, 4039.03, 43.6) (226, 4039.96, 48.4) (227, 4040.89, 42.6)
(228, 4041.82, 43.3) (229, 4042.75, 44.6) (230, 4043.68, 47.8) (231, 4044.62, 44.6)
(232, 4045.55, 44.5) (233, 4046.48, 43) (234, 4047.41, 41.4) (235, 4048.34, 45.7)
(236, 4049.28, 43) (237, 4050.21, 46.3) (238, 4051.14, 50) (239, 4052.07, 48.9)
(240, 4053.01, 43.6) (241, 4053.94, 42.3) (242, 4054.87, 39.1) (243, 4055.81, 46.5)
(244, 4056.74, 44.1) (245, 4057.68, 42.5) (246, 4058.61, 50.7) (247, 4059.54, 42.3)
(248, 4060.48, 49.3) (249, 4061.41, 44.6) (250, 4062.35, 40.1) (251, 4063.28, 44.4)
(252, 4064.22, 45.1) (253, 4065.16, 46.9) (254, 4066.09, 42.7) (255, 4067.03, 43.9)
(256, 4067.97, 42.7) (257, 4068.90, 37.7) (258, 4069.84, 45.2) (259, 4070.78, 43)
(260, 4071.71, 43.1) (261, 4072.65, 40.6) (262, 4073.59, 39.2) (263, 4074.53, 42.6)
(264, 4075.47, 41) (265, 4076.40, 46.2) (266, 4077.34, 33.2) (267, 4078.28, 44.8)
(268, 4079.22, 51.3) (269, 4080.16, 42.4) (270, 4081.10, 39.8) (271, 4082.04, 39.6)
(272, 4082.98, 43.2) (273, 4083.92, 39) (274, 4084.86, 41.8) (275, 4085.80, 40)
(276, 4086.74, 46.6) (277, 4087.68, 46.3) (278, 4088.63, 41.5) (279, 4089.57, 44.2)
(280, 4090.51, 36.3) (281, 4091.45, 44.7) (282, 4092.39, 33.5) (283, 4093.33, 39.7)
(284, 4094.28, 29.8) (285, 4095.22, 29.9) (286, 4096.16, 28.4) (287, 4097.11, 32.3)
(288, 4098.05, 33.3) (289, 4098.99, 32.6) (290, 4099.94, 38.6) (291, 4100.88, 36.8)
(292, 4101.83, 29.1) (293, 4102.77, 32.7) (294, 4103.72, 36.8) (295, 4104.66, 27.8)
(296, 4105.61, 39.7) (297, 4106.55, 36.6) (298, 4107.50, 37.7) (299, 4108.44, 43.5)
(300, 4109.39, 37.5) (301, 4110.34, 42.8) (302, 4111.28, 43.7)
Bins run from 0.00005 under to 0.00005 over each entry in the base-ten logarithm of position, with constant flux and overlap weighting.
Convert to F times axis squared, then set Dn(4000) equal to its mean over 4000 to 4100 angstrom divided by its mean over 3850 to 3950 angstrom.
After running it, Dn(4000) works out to 1.30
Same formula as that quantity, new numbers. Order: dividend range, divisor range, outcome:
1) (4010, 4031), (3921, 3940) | 1.48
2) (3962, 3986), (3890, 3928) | 0.80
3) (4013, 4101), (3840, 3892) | 1.38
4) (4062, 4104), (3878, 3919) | 1.22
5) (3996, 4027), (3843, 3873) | 1.35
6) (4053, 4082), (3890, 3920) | 1.23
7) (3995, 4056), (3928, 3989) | 1.42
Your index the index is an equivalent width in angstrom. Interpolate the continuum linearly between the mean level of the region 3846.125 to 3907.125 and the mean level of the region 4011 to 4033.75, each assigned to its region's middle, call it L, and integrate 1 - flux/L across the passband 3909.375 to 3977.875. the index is 9.3 angstrom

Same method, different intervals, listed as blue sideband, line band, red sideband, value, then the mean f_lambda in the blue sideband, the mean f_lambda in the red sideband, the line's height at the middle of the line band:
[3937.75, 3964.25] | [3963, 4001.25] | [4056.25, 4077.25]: 5.1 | 38.9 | 43.4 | 40.1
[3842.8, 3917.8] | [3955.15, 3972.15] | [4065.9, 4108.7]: 3.4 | 36.4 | 39.1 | 37.5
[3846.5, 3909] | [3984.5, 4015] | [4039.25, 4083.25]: -2.8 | 35.7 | 43.8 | 41.1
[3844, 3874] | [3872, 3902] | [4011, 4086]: 5.2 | 37.8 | 45.1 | 38.9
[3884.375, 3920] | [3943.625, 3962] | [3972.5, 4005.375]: -0.9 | 36.7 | 39.1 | 38.1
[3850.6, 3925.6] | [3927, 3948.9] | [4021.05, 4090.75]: 2.5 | 37.1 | 44.8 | 39.4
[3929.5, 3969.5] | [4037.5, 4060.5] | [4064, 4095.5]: -2.9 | 34.7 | 41.4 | 39.8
